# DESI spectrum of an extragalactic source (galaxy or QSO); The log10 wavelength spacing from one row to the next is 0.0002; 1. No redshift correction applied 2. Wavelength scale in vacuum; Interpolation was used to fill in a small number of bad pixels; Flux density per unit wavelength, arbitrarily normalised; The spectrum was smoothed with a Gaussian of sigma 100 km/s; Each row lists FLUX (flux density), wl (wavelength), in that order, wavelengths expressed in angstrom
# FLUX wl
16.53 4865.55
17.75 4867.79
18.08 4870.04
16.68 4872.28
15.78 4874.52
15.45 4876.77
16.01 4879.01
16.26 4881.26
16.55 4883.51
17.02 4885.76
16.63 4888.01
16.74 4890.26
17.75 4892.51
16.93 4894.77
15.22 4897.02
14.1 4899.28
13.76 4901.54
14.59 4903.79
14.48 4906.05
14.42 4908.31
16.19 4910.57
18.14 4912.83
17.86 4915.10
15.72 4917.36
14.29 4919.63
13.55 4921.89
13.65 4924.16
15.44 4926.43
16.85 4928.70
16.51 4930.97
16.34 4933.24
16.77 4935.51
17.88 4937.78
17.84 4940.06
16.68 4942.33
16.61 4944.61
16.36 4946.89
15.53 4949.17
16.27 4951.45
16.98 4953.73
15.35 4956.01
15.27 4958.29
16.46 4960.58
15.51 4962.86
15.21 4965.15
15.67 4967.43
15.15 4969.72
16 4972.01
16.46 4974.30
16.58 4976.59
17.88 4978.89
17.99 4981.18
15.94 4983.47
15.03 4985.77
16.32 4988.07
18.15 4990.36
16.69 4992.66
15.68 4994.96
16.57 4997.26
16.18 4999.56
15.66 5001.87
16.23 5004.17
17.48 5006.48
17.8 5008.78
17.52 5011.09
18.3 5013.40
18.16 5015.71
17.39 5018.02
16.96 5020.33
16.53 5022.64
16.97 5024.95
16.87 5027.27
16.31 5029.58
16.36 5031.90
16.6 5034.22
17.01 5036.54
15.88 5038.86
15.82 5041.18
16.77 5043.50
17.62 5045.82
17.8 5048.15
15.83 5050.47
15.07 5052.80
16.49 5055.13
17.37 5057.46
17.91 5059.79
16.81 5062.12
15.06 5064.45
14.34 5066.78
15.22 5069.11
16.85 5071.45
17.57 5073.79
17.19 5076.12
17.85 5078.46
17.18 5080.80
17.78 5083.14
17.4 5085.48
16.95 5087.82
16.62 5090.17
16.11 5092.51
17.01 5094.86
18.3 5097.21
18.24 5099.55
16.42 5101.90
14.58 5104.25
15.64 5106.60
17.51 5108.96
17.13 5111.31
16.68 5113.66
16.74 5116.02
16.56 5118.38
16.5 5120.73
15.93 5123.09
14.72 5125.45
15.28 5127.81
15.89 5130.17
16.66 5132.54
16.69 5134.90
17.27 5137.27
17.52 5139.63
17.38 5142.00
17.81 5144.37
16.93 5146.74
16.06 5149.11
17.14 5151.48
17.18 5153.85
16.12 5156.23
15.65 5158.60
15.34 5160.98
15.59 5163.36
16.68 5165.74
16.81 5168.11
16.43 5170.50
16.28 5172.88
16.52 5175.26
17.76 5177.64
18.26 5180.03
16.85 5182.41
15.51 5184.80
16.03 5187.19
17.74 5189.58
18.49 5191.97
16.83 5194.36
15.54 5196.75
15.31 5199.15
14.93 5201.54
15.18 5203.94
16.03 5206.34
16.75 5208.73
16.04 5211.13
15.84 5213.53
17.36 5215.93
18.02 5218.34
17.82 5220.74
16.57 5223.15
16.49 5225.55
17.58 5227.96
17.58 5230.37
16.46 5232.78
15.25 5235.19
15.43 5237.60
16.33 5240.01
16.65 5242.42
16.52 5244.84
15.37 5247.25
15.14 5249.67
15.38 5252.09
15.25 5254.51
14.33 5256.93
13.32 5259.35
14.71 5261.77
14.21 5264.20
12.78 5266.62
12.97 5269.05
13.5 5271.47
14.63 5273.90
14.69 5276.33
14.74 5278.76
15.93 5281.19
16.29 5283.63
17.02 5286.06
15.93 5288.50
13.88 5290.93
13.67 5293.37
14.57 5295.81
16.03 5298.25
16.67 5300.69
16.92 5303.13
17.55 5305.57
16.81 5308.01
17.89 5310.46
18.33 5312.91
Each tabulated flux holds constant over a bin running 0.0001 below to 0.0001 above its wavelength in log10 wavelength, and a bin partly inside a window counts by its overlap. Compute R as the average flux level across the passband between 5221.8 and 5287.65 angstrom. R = 15.4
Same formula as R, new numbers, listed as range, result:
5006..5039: 17.1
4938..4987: 16.3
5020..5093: 16.7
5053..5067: 16.4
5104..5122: 16.5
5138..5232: 16.7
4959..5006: 16.3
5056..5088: 16.8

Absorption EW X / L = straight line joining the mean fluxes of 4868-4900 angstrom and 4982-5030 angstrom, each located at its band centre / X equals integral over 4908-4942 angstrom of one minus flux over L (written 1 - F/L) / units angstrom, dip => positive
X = 0.85 angstrom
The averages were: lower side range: 16.4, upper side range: 16.8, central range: 16.2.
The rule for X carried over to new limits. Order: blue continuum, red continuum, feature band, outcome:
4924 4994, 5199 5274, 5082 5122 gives -2.1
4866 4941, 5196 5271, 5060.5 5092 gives -1.6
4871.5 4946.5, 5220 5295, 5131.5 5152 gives -2.0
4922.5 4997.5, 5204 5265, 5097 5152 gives -1.7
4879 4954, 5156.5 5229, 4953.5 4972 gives 0.5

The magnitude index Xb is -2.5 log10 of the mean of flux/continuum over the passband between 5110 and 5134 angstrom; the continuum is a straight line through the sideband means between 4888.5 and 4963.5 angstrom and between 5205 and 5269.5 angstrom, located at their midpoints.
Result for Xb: -0.02 mag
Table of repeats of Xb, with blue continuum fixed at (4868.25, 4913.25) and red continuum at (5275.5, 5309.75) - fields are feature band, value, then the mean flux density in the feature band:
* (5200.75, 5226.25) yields -0.04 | 16.5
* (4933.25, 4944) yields -0.08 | 17.2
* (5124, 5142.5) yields -0.03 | 16.4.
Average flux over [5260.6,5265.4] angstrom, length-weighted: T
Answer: 14.4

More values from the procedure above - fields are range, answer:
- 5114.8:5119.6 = 16.6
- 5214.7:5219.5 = 17.7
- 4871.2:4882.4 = 16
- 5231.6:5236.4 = 15.9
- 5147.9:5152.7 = 16.6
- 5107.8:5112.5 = 17.3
